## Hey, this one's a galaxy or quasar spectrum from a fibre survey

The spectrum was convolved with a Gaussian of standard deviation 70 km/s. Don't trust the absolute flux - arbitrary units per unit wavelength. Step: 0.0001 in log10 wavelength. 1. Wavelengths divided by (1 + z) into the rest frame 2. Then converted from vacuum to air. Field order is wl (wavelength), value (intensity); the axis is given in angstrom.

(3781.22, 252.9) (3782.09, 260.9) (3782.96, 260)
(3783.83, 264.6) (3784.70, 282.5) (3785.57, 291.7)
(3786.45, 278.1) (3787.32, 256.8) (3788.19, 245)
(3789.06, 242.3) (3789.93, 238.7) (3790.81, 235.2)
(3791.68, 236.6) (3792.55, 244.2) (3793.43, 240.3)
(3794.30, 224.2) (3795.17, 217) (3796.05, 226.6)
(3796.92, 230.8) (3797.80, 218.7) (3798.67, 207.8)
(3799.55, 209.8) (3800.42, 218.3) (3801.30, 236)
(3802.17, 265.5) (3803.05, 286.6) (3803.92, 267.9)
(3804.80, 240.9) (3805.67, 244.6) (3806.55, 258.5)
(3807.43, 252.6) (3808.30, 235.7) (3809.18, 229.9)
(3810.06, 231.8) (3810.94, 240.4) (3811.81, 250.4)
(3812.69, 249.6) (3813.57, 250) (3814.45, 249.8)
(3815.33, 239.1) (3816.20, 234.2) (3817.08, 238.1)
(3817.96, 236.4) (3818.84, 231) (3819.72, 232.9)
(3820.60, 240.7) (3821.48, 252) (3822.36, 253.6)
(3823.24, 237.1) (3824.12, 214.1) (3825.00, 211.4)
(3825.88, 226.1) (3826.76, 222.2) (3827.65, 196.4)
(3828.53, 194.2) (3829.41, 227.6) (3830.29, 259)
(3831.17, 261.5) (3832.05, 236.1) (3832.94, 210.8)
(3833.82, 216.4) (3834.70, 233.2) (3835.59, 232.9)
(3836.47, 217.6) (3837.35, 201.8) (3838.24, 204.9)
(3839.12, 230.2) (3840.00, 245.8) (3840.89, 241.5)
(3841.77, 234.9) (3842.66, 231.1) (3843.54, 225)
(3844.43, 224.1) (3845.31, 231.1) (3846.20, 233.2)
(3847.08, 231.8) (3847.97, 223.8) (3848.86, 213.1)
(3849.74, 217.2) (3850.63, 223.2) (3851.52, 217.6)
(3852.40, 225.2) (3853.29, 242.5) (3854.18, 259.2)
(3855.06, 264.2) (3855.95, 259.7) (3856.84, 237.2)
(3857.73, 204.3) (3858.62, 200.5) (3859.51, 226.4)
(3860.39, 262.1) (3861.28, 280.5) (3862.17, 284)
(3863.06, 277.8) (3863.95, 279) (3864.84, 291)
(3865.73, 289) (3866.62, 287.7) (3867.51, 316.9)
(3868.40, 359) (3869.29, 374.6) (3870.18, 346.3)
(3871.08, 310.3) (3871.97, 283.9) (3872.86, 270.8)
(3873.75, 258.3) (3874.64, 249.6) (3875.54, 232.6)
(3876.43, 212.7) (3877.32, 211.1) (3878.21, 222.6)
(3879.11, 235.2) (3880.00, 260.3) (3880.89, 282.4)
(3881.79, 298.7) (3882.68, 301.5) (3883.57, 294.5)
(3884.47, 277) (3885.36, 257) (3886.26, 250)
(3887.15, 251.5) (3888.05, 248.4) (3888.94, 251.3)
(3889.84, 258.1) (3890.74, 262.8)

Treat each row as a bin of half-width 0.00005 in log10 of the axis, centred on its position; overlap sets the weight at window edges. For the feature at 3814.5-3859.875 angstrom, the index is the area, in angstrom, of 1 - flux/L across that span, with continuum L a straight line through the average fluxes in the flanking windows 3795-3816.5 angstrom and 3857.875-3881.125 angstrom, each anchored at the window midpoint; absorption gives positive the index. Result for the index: 4.6 angstrom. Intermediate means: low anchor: 240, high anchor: 272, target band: 230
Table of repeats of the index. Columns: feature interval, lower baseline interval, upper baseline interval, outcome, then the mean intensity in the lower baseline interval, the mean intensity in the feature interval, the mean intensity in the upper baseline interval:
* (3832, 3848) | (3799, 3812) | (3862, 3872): 3.10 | 244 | 226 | 310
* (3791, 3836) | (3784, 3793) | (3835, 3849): 1.20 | 255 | 235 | 227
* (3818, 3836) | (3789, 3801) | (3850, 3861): 0.16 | 227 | 230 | 236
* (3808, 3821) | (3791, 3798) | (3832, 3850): -0.64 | 230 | 239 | 225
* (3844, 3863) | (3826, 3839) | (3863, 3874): 2.37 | 223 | 237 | 305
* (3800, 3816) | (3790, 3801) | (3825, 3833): -1.48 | 226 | 247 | 226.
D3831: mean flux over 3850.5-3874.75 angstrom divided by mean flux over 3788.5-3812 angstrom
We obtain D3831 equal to 1.1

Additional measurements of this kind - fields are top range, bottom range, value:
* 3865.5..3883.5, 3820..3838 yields 1.24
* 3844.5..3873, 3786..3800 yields 1.12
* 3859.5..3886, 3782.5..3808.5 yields 1.13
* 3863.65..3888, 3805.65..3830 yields 1.18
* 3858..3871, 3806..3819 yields 1.20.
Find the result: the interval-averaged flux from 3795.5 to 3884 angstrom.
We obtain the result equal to 246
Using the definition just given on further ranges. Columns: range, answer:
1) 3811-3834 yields 234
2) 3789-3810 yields 238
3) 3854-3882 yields 269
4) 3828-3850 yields 227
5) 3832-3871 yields 249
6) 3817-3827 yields 233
